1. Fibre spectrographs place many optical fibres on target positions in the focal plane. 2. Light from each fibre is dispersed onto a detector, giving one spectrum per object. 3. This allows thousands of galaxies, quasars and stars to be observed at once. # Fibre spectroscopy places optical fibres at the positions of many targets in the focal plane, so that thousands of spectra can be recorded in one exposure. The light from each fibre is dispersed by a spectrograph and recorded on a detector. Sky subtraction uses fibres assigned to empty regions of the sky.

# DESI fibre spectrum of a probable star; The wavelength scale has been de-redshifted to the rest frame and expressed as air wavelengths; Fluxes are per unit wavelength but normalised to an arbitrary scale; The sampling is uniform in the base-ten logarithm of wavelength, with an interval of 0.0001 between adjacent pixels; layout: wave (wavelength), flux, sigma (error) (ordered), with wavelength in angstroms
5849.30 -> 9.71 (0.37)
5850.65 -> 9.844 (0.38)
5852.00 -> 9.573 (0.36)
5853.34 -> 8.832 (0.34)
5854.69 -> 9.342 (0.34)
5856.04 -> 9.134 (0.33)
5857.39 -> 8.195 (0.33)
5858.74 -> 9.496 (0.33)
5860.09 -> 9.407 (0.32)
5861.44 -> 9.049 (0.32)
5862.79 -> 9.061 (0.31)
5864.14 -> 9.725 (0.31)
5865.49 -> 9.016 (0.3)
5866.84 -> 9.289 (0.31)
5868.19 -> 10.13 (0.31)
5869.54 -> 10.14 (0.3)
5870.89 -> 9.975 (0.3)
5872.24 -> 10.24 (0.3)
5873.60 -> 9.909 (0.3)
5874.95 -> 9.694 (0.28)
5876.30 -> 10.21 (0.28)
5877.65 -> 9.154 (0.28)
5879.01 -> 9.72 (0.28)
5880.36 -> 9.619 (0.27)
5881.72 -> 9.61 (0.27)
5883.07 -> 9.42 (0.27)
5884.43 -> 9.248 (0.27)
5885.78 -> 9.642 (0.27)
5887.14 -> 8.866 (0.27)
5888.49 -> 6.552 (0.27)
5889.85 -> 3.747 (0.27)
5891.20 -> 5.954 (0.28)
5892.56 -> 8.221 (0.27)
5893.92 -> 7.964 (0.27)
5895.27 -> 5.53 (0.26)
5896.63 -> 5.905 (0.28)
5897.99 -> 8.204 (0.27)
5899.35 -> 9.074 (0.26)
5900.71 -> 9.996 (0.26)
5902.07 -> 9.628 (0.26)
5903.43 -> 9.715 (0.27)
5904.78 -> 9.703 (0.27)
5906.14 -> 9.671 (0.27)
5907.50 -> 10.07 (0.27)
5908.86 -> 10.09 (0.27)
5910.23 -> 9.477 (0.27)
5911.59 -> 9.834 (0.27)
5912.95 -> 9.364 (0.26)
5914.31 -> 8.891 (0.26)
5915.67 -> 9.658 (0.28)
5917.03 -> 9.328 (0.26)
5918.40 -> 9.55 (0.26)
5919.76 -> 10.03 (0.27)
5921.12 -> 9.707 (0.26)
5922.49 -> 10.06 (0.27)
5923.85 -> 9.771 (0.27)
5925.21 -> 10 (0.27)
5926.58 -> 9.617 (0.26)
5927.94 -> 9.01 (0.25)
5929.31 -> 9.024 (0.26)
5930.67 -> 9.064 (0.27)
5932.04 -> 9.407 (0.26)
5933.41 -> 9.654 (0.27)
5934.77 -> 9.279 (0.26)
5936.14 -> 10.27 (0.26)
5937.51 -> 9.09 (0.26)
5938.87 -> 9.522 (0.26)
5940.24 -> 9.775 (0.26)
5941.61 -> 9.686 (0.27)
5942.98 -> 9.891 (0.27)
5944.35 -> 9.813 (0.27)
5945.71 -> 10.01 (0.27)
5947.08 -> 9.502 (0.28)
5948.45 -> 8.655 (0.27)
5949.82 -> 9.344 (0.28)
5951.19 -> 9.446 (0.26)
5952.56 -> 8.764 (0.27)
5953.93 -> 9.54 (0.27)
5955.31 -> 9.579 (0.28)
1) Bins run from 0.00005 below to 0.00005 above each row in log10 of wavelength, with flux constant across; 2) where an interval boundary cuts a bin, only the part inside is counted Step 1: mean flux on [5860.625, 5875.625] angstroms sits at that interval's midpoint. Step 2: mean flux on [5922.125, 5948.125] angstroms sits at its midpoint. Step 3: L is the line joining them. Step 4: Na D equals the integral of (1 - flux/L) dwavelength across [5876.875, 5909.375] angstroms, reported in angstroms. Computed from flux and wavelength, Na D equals 3.6 angstroms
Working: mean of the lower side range 9.66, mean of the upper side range 9.59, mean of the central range 8.55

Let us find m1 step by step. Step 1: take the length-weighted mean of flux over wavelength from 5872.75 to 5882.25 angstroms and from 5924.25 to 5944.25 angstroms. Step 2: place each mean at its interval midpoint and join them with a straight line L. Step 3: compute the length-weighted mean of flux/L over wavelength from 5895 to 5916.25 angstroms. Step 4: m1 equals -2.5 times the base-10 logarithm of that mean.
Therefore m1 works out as 0.058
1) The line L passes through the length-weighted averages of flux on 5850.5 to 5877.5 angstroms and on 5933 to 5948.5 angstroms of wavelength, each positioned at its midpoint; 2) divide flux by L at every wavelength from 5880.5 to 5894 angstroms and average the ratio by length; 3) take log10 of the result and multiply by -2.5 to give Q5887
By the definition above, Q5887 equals 0.193 mag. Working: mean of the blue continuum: 9.5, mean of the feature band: 7.98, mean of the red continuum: 9.64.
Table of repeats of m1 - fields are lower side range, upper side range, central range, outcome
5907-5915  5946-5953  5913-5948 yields -0.02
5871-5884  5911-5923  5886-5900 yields 0.34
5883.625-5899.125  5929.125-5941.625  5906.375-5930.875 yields -0.11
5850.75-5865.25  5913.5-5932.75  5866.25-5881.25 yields -0.06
